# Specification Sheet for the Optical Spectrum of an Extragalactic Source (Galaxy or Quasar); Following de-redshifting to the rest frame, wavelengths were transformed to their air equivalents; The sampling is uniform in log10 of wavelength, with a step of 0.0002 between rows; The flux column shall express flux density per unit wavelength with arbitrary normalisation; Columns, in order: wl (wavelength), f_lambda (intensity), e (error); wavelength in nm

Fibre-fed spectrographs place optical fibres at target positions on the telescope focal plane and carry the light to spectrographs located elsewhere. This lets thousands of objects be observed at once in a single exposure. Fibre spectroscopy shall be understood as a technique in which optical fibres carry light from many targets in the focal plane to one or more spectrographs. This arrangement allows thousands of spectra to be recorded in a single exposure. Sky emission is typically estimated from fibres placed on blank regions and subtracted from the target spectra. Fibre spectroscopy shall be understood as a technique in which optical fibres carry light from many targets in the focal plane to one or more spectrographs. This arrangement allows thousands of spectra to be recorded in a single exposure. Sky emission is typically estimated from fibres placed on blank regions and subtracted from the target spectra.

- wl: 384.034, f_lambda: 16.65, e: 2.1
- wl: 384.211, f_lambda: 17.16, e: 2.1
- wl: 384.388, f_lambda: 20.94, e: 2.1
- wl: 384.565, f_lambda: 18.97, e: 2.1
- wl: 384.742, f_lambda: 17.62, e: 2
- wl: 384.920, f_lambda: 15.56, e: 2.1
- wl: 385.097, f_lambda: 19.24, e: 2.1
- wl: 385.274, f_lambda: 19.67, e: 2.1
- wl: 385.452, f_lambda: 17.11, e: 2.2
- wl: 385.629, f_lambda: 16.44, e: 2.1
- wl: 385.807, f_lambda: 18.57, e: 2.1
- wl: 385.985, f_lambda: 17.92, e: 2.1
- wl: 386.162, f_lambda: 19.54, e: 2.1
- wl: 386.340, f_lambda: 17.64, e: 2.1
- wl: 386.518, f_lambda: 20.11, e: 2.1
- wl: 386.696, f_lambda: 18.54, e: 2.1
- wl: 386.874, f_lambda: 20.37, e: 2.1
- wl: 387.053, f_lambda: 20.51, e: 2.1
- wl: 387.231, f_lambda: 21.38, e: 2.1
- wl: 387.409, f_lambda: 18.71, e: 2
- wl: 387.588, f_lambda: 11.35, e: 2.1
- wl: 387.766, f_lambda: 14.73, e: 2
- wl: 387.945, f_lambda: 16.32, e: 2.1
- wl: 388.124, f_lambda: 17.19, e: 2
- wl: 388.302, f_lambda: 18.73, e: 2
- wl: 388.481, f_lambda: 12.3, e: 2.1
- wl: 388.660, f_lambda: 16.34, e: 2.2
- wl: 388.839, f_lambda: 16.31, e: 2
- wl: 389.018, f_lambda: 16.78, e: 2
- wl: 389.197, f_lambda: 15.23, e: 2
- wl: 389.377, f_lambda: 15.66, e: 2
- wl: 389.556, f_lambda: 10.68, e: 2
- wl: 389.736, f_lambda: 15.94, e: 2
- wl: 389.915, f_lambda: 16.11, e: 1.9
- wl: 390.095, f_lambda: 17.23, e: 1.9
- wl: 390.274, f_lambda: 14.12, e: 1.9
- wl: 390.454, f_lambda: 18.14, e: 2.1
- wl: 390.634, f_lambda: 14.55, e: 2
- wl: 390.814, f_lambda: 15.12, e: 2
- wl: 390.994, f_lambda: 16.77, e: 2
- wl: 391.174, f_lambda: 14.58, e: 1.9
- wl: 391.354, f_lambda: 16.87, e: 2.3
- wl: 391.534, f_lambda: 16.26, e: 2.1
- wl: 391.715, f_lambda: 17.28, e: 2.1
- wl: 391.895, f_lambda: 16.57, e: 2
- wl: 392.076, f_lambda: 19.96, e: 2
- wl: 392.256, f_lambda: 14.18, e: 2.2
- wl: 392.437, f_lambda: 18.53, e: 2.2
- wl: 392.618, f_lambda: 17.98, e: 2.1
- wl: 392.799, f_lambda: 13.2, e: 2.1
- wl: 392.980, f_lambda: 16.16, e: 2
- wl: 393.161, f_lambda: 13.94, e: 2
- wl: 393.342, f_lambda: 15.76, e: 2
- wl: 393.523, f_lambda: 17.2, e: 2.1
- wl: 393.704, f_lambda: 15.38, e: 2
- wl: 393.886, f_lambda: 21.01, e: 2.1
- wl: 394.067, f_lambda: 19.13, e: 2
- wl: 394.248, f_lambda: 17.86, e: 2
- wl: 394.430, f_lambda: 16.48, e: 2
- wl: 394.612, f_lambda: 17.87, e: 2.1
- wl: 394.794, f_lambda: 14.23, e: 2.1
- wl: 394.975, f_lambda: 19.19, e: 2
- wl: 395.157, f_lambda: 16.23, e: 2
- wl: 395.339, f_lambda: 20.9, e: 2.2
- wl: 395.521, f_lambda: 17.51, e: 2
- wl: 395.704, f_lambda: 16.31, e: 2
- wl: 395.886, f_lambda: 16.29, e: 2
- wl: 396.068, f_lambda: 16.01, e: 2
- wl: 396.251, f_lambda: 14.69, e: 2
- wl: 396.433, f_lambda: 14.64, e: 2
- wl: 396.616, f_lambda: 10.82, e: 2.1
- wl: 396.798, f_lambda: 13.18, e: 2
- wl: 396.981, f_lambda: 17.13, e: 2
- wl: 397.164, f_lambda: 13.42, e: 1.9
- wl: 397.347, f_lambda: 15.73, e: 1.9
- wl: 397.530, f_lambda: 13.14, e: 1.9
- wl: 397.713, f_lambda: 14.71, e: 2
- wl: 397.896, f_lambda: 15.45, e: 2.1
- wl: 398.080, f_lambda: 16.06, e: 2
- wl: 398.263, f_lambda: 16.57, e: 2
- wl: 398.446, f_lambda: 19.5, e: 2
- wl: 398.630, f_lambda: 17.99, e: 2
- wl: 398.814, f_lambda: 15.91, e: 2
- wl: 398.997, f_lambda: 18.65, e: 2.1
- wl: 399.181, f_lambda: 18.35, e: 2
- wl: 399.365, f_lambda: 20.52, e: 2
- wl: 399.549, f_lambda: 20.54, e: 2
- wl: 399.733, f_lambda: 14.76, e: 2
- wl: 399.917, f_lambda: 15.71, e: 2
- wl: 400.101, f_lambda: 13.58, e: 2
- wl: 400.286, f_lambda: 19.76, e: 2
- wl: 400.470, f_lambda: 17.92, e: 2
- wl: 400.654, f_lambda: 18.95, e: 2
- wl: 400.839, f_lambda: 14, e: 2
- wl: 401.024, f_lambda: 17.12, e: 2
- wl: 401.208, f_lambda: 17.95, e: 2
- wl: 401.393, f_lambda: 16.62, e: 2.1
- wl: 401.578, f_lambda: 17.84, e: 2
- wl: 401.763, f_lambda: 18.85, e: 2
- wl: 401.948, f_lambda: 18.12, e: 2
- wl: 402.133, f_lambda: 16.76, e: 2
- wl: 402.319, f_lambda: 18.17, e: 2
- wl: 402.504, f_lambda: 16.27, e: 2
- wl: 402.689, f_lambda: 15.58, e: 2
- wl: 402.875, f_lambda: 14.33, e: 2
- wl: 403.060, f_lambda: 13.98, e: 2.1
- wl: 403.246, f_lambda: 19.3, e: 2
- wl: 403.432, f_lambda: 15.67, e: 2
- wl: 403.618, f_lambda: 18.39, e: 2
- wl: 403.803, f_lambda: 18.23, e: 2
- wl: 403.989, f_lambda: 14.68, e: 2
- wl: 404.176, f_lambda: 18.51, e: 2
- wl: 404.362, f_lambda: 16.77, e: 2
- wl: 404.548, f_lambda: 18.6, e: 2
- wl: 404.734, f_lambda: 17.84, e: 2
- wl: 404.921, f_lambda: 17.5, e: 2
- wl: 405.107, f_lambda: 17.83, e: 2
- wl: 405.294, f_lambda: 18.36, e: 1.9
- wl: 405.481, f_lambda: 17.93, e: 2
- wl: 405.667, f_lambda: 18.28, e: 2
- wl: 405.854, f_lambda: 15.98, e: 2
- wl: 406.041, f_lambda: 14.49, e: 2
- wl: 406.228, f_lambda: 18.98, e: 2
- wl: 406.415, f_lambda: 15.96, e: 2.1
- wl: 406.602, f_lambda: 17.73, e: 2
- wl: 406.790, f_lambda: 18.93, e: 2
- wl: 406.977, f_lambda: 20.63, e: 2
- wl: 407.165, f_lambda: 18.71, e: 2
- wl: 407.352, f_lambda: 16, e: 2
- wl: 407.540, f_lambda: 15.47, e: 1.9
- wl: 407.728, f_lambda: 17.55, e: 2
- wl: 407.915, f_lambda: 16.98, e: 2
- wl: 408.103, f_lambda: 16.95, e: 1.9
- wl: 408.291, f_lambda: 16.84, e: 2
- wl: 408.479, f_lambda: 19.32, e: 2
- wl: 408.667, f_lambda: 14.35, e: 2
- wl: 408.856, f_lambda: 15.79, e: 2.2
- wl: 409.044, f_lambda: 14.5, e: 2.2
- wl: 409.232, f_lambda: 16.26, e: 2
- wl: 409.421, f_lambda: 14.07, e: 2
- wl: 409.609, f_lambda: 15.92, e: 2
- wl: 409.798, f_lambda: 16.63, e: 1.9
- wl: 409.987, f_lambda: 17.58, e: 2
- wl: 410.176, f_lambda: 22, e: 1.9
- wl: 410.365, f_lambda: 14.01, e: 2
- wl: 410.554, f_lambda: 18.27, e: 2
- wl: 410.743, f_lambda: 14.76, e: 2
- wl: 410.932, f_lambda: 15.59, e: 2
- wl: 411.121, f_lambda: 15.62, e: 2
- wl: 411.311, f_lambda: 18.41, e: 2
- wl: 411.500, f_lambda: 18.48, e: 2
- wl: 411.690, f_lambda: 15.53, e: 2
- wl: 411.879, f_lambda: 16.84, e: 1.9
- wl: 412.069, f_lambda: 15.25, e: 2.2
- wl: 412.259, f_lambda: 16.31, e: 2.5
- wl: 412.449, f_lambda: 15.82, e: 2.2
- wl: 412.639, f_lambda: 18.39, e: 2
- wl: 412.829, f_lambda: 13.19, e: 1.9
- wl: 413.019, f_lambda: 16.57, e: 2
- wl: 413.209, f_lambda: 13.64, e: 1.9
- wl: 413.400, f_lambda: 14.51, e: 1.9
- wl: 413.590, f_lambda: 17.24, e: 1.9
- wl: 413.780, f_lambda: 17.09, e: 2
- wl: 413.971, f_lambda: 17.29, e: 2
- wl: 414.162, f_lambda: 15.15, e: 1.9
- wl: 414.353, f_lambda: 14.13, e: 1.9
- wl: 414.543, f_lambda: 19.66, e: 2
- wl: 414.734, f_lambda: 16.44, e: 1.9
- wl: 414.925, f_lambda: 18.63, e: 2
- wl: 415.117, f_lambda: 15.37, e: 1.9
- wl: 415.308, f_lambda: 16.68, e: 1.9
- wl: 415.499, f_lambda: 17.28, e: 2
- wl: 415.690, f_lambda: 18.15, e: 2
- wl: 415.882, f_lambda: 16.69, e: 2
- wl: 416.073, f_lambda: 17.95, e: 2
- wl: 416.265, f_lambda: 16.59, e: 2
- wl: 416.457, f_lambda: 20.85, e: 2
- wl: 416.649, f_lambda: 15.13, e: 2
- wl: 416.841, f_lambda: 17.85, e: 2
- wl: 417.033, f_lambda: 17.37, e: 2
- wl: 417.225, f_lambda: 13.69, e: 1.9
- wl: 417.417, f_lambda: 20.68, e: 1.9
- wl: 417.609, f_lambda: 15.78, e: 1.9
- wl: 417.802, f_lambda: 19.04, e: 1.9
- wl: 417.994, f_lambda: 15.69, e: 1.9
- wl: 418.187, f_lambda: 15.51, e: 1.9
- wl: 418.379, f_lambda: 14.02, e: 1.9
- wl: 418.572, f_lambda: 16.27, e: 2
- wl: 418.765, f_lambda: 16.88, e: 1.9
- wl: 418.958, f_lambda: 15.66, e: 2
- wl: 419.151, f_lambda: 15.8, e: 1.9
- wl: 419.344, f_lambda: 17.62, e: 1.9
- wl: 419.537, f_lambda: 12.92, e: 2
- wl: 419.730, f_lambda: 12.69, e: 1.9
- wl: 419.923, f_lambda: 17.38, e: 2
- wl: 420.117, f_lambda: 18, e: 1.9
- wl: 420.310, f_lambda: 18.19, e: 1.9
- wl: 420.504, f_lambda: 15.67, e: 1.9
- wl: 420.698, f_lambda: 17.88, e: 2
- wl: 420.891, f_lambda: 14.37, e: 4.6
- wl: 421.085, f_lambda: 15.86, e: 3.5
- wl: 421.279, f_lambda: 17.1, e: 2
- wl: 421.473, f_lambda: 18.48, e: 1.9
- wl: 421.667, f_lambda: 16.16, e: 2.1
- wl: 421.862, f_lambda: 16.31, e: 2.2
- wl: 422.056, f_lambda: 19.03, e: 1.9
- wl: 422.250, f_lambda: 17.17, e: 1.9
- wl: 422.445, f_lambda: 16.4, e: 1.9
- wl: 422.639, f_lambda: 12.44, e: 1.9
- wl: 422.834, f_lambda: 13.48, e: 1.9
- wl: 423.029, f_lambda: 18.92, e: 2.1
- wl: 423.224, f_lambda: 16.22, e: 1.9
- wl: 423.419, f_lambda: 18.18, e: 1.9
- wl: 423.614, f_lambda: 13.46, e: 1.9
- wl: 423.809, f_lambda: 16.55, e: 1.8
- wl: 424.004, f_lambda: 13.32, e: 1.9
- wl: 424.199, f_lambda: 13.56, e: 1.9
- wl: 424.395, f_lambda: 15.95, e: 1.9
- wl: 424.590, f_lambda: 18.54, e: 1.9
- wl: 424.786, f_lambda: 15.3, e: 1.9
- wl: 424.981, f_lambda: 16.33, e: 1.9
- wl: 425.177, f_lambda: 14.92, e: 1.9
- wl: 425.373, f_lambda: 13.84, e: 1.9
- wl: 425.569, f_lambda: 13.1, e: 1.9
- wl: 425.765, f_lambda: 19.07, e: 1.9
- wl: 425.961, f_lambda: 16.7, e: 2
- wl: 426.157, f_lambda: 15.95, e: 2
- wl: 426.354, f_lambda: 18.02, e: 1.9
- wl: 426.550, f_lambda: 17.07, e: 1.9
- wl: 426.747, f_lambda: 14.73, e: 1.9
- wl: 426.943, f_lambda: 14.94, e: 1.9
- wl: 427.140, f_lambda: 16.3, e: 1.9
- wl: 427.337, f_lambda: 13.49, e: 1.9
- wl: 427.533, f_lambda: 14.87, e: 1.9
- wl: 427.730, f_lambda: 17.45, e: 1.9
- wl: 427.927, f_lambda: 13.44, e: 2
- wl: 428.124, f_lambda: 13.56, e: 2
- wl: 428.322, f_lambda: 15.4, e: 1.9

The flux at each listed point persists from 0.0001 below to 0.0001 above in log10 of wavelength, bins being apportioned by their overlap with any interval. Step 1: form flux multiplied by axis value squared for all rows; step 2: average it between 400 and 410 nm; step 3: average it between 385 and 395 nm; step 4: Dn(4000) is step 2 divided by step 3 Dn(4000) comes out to 1.1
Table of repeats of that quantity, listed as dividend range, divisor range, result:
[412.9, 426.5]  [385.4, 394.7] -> 1.13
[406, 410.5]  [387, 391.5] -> 1.16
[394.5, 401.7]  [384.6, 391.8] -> 1.04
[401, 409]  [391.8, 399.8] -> 1.09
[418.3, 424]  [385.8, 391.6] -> 1.14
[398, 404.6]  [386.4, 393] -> 1.11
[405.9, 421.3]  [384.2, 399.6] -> 1.10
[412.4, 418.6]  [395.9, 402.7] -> 1.09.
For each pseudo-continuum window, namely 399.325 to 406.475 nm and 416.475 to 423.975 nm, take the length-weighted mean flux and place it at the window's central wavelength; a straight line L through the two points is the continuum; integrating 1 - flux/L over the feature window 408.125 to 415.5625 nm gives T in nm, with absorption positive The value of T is 0.15 nm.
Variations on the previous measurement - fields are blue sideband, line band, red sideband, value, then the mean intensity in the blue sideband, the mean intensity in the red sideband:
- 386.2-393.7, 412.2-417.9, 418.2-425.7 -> -0.267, 16.5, 15.9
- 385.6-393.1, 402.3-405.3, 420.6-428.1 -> -0.118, 16.7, 15.9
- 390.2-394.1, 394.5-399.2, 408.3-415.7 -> 0.088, 16.5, 16.4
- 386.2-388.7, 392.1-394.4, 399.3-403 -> 0.074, 17.5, 17.1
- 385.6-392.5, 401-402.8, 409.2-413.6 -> -0.091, 16.7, 16.3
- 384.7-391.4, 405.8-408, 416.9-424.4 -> -0.116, 16.8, 16.2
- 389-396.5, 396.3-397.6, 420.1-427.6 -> 0.183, 16.4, 16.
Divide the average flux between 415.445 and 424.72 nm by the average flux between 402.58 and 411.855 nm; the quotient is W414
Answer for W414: 1.0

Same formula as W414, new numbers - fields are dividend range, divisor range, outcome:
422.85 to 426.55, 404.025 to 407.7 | 0.91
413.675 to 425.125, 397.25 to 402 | 0.96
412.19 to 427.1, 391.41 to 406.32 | 0.97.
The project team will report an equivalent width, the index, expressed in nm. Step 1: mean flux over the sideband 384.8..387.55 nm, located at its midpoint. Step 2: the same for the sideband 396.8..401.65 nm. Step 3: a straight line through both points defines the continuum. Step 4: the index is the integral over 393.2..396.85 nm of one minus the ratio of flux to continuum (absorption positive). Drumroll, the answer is 0.18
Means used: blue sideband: 18.6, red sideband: 16.8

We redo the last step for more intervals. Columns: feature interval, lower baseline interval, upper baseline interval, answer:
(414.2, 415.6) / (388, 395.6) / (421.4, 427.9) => -0.06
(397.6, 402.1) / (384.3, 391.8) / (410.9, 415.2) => -0.17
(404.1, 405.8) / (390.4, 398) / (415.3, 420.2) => -0.16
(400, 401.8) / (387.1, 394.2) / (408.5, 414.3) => -0.11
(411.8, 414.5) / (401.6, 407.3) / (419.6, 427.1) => 0.14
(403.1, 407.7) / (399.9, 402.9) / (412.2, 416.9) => -0.16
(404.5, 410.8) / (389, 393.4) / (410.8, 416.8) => -0.26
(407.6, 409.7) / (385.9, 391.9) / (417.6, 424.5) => 0.01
